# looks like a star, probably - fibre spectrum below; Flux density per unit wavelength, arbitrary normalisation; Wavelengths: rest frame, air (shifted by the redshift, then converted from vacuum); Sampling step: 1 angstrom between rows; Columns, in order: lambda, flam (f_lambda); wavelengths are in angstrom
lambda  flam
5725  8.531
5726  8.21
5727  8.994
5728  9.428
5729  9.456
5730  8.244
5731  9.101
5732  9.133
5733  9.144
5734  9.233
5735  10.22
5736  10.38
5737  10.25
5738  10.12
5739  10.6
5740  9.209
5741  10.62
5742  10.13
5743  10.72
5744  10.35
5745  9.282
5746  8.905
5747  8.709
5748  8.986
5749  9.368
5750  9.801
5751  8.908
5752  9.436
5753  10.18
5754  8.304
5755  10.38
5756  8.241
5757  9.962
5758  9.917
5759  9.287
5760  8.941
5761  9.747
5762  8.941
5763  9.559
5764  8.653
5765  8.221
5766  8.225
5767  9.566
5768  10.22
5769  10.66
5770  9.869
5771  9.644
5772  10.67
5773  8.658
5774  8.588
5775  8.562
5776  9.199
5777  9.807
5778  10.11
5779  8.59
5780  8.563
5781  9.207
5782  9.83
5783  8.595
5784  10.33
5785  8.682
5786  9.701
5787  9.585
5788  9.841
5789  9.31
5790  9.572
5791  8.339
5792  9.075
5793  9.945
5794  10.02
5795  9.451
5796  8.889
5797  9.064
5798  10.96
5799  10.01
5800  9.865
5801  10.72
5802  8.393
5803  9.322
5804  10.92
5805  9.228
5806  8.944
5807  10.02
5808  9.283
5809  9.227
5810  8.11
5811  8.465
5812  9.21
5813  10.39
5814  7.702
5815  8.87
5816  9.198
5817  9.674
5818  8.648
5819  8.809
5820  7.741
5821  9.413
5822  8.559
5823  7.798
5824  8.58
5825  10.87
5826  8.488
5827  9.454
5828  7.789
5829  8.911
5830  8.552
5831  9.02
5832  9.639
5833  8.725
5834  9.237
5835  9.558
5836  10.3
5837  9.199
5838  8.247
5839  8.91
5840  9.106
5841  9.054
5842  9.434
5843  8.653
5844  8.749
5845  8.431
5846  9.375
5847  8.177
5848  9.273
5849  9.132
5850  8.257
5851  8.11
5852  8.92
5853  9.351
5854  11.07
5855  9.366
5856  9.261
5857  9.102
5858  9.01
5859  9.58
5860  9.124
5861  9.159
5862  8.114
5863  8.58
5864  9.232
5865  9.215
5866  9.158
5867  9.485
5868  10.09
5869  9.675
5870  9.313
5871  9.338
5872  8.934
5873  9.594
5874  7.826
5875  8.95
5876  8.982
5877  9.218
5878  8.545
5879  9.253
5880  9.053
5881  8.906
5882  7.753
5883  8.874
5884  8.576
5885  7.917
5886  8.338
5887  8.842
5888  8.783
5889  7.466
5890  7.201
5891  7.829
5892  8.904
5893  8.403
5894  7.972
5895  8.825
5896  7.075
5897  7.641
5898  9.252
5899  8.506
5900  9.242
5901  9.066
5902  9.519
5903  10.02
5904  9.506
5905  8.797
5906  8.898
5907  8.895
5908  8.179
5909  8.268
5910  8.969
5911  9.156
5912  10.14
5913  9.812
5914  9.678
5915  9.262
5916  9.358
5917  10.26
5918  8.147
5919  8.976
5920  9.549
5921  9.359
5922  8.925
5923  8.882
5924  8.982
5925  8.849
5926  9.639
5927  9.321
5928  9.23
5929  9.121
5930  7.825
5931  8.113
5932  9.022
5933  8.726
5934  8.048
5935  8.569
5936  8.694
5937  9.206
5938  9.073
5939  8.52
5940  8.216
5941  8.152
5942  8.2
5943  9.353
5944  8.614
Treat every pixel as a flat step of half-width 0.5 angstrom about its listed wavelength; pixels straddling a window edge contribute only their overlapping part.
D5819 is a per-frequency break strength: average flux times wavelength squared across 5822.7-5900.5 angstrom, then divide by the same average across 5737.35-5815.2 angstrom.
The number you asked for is 1.0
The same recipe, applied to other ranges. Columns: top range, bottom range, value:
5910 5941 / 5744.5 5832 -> 1.02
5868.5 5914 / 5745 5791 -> 0.98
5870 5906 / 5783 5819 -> 0.95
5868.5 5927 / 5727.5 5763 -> 0.98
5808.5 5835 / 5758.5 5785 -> 0.97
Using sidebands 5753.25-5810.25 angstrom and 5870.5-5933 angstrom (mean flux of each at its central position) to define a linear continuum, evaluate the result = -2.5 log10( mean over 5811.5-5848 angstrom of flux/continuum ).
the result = 0.03 mag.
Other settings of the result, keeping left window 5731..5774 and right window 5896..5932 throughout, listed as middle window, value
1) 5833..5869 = 0.01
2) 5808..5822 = 0.05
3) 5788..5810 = -0.01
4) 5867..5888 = 0.03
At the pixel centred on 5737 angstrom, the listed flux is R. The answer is 10.25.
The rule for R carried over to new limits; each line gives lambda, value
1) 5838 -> 8.247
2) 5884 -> 8.576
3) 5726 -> 8.21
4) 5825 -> 10.87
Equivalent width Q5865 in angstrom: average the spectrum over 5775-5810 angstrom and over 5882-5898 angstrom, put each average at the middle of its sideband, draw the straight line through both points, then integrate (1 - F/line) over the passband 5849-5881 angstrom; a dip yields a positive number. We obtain -2.3 angstrom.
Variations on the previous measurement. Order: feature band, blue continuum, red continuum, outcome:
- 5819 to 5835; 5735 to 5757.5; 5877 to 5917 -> 0.6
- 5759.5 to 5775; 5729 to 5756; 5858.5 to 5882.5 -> 0.3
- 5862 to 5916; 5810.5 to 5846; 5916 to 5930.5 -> 1.2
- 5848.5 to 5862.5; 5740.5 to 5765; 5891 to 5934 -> 0.0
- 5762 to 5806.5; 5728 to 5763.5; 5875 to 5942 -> -0.3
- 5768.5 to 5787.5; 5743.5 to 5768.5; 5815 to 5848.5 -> -0.5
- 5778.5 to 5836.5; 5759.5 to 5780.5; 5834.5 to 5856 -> -0.3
